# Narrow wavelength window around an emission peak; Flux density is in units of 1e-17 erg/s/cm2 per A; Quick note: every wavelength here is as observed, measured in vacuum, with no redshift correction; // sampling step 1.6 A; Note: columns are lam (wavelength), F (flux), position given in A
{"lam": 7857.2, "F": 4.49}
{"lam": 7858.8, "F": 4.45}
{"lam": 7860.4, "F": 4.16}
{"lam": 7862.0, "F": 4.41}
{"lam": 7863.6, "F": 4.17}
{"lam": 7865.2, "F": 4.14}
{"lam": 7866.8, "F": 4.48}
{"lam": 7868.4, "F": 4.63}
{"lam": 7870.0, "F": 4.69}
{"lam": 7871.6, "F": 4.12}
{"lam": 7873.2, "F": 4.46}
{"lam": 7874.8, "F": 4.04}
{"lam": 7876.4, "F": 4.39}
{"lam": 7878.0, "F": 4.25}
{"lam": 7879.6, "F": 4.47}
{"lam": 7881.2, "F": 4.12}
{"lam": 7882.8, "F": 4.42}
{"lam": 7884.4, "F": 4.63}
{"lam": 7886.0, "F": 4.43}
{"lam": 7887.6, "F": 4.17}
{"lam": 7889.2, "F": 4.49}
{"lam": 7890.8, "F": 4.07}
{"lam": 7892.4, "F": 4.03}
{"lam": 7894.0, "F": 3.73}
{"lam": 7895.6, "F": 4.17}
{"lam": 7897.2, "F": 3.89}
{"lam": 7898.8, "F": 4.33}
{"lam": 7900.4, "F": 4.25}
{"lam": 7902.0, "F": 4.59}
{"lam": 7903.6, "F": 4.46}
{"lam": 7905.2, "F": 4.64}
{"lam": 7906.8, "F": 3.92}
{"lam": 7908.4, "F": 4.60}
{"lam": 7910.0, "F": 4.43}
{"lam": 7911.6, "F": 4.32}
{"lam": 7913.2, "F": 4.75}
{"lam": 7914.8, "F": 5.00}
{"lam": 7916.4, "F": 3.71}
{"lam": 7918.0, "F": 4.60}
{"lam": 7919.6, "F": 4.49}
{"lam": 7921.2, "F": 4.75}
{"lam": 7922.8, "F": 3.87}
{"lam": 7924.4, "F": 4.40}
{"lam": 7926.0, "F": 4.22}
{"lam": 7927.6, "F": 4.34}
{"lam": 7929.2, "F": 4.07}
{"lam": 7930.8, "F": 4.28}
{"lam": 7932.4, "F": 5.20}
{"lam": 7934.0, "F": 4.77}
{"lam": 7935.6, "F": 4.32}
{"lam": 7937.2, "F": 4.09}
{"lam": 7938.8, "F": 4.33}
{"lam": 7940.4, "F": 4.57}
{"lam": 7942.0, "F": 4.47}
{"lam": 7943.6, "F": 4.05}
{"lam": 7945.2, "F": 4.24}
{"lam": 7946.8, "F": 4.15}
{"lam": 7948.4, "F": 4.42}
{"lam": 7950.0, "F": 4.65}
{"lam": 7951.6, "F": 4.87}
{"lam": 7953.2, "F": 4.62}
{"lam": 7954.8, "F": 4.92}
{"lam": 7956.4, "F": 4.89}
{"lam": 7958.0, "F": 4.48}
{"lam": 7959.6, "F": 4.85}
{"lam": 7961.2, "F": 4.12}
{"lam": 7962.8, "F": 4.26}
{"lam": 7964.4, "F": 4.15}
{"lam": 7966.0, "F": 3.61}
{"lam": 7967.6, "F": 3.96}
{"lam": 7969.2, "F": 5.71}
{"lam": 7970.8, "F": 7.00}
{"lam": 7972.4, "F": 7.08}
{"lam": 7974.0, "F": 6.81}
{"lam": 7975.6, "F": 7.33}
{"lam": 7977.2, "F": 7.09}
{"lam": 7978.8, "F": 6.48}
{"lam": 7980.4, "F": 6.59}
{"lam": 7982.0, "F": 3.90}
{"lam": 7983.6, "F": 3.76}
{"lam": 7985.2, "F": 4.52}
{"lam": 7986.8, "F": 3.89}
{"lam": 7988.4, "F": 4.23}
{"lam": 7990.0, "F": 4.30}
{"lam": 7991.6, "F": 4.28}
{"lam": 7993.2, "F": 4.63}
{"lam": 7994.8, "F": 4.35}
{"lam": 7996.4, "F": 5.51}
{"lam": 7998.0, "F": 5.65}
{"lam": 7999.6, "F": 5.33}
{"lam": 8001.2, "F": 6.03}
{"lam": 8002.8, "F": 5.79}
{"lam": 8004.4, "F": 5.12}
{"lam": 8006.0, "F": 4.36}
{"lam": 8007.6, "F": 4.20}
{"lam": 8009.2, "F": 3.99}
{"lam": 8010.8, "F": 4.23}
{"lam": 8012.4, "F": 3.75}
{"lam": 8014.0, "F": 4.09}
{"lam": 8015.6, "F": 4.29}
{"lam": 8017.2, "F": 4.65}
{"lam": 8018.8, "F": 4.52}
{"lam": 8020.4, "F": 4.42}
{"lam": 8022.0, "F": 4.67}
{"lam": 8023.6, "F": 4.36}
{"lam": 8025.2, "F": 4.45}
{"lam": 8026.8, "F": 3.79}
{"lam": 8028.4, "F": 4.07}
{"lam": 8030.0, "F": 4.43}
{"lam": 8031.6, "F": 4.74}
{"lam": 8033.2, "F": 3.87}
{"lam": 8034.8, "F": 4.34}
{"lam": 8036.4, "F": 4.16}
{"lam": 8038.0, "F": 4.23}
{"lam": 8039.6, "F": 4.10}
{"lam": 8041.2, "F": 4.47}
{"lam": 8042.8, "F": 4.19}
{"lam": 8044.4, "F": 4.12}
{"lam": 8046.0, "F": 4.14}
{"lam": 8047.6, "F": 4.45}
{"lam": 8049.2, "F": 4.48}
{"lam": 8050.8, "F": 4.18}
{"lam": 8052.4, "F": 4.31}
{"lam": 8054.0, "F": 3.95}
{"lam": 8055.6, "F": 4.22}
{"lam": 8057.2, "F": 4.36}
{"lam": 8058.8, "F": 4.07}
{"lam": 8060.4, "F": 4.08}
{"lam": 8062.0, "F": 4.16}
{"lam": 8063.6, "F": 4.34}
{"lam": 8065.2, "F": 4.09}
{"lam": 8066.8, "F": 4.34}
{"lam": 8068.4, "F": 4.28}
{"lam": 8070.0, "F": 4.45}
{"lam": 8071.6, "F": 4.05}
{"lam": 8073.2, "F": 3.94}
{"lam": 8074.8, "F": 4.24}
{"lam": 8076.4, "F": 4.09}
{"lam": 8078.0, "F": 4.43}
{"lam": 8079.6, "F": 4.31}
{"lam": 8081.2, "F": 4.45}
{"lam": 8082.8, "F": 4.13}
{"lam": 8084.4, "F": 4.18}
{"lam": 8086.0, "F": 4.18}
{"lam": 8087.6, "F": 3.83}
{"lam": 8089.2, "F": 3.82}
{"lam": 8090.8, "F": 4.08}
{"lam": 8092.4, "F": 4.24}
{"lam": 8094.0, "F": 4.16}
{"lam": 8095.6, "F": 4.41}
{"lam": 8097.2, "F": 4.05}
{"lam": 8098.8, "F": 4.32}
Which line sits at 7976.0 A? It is H-alpha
